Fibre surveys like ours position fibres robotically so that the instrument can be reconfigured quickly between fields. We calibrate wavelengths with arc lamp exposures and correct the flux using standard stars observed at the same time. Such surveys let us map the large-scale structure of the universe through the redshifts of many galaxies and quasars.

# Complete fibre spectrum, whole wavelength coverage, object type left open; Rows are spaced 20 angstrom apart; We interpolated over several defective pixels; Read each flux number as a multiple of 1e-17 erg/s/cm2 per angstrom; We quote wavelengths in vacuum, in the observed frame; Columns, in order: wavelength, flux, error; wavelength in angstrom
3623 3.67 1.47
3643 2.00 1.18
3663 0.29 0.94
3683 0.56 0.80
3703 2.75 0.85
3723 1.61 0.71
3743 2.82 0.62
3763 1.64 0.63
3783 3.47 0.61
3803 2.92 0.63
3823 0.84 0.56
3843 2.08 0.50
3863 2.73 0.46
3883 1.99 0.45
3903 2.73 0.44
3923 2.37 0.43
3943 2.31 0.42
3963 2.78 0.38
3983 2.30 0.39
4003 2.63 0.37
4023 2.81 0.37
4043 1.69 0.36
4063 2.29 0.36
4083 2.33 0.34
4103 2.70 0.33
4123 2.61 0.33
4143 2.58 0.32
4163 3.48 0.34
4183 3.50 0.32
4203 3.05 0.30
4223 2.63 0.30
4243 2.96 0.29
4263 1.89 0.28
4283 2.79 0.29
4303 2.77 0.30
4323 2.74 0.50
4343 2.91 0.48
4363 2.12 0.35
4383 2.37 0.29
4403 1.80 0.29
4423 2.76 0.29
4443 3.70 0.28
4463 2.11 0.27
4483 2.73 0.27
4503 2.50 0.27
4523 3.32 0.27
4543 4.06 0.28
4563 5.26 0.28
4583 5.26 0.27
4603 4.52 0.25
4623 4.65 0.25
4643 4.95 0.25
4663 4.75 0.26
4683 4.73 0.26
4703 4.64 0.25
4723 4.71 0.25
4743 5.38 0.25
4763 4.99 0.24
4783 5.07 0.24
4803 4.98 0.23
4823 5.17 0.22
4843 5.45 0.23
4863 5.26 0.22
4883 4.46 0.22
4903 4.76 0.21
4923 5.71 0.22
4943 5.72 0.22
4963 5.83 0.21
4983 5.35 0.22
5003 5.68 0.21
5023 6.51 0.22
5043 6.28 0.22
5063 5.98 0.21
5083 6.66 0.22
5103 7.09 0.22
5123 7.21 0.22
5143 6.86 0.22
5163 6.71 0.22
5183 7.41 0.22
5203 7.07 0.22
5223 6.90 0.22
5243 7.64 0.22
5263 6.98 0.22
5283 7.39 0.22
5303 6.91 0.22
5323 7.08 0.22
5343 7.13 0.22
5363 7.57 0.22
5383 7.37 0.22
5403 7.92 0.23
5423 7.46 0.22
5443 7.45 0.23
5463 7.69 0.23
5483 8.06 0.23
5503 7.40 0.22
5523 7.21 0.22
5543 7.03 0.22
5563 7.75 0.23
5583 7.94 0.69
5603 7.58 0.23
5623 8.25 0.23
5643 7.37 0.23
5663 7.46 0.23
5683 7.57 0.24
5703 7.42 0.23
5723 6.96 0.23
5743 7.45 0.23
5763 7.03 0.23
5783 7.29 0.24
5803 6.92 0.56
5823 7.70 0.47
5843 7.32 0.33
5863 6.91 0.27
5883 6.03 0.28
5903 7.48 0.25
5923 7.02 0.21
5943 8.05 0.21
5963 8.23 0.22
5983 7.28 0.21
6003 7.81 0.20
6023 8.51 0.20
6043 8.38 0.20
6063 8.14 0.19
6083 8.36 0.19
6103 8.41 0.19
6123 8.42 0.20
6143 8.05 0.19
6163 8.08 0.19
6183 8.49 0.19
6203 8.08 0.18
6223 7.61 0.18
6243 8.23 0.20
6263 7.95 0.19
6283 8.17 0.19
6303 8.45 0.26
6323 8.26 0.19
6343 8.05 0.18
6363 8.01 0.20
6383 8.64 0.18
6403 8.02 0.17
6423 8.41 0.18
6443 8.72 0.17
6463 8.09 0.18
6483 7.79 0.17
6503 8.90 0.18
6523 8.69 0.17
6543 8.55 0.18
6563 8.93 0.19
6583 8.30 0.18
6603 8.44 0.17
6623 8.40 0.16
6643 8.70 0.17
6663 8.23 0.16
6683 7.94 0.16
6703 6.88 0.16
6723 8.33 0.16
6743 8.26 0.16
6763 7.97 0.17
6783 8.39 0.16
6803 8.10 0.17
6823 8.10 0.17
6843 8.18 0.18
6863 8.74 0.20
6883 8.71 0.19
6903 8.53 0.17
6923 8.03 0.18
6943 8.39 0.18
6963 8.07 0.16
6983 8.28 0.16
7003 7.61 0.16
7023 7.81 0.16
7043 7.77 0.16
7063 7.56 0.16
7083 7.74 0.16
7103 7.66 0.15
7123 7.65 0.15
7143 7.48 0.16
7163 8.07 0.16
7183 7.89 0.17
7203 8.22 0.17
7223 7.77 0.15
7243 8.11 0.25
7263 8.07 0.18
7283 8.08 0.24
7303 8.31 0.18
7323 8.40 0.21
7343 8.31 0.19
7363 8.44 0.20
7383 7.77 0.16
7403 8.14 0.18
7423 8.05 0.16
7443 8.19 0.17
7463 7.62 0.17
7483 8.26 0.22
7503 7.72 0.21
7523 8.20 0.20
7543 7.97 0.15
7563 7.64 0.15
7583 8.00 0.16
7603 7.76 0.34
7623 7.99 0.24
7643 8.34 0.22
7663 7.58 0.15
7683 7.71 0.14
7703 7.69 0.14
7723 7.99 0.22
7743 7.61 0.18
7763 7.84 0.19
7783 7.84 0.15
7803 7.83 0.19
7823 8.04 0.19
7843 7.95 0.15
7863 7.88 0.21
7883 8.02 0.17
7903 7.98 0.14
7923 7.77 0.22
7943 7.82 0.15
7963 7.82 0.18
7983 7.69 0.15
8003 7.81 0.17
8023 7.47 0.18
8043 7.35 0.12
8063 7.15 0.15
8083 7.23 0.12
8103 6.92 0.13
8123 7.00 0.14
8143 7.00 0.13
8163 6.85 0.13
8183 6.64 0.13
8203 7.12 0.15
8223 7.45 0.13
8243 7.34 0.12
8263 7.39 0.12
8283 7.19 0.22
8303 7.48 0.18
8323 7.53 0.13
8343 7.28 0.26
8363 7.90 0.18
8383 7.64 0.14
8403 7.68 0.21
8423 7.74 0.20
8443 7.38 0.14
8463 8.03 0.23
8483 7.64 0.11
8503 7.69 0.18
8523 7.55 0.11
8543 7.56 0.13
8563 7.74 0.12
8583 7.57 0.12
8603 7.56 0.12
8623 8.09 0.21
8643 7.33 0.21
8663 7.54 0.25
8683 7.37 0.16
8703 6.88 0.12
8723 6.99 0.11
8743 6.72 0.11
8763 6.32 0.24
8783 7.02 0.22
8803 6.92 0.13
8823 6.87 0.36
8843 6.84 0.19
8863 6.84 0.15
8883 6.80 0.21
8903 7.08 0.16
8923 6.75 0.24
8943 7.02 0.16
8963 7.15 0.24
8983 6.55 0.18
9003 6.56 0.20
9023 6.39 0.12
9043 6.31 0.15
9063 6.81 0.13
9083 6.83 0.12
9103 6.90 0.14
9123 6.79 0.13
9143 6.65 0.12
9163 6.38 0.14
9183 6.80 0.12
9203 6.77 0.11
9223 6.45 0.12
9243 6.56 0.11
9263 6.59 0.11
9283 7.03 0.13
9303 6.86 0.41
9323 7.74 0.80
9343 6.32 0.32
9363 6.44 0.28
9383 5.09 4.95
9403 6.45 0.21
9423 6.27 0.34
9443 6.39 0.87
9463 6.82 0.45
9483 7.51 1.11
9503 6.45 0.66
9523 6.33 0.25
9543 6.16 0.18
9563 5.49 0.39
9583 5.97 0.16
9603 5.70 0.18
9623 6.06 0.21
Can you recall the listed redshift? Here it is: 0.14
